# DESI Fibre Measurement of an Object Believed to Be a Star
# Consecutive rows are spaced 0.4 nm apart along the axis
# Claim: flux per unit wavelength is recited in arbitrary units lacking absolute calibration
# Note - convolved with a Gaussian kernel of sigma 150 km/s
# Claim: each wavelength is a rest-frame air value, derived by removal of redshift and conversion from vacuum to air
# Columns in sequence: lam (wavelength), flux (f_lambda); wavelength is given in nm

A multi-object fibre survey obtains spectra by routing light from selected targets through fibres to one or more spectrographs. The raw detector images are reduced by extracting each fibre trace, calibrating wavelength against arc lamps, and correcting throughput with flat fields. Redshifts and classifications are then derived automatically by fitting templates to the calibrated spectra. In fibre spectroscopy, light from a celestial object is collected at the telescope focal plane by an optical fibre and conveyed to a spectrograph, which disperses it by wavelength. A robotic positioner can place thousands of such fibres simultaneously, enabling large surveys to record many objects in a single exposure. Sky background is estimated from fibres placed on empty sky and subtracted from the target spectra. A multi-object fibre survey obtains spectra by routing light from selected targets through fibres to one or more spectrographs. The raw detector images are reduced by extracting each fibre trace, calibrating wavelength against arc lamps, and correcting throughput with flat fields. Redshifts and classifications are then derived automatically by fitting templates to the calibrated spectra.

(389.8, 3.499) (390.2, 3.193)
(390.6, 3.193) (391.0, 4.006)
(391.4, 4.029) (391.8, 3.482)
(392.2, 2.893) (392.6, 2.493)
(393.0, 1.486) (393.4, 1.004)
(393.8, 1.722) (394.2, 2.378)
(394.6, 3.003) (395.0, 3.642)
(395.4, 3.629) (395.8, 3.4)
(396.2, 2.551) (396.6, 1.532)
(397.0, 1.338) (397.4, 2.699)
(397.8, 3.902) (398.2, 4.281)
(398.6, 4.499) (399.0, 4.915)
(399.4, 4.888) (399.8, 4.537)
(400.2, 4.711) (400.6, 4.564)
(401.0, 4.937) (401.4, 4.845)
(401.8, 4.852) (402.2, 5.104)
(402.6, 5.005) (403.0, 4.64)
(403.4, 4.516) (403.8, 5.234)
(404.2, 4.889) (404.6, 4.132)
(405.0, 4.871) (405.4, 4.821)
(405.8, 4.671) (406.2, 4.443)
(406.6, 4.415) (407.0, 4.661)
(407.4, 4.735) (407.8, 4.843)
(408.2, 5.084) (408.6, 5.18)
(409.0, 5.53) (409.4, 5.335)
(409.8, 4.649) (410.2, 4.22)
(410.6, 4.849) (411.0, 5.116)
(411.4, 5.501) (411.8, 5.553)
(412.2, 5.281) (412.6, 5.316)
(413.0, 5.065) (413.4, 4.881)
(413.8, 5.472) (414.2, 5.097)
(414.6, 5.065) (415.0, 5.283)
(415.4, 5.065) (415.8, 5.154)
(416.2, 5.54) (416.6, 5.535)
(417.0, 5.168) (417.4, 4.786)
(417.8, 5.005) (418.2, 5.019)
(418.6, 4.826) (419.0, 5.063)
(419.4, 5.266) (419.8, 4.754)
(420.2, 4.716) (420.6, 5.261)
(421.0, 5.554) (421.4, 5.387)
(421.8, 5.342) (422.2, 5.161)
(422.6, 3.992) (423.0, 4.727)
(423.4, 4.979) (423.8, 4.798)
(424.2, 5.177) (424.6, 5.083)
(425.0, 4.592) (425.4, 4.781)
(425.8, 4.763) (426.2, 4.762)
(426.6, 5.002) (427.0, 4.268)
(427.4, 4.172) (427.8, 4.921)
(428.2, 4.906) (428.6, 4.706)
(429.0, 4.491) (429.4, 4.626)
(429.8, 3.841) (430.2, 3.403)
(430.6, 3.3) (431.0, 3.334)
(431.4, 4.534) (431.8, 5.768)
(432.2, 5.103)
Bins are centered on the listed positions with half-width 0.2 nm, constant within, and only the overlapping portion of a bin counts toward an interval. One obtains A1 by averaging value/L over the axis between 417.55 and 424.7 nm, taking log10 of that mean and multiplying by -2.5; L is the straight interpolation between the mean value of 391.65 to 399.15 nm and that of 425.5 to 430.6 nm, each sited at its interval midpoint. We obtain -0.21 mag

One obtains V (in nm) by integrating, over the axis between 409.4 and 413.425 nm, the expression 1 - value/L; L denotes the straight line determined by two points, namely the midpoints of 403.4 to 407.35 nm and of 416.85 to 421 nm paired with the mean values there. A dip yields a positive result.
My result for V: -0.20 nm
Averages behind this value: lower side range 4.68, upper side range 5.01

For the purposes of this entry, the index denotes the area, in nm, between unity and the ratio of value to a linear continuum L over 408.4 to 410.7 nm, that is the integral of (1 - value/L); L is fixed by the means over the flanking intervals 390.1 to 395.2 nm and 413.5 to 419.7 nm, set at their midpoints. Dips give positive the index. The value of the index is -0.266 nm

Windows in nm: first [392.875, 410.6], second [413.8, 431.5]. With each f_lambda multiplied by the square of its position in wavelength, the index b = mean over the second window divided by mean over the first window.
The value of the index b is 1.28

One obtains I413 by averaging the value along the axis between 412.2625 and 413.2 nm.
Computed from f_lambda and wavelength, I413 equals 5.2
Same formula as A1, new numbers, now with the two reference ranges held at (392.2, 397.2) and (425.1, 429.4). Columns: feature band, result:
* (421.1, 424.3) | -0.14 mag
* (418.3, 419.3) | -0.22 mag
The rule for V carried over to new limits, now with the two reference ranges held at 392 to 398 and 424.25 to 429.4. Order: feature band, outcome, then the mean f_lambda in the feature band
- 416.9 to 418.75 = -0.390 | 4.95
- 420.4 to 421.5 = -0.279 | 5.4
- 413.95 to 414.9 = -0.312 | 5.12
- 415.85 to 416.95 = -0.397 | 5.43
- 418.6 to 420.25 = -0.296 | 4.96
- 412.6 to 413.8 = -0.427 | 5.11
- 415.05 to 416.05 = -0.311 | 5.16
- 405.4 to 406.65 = -0.495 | 4.57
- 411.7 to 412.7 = -0.452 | 5.37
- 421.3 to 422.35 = -0.223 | 5.29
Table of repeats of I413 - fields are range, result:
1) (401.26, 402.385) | 4.94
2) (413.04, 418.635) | 5.14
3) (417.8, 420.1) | 4.98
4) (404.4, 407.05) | 4.57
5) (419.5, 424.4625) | 4.99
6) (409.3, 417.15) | 5.15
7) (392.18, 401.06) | 3.24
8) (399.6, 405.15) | 4.77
